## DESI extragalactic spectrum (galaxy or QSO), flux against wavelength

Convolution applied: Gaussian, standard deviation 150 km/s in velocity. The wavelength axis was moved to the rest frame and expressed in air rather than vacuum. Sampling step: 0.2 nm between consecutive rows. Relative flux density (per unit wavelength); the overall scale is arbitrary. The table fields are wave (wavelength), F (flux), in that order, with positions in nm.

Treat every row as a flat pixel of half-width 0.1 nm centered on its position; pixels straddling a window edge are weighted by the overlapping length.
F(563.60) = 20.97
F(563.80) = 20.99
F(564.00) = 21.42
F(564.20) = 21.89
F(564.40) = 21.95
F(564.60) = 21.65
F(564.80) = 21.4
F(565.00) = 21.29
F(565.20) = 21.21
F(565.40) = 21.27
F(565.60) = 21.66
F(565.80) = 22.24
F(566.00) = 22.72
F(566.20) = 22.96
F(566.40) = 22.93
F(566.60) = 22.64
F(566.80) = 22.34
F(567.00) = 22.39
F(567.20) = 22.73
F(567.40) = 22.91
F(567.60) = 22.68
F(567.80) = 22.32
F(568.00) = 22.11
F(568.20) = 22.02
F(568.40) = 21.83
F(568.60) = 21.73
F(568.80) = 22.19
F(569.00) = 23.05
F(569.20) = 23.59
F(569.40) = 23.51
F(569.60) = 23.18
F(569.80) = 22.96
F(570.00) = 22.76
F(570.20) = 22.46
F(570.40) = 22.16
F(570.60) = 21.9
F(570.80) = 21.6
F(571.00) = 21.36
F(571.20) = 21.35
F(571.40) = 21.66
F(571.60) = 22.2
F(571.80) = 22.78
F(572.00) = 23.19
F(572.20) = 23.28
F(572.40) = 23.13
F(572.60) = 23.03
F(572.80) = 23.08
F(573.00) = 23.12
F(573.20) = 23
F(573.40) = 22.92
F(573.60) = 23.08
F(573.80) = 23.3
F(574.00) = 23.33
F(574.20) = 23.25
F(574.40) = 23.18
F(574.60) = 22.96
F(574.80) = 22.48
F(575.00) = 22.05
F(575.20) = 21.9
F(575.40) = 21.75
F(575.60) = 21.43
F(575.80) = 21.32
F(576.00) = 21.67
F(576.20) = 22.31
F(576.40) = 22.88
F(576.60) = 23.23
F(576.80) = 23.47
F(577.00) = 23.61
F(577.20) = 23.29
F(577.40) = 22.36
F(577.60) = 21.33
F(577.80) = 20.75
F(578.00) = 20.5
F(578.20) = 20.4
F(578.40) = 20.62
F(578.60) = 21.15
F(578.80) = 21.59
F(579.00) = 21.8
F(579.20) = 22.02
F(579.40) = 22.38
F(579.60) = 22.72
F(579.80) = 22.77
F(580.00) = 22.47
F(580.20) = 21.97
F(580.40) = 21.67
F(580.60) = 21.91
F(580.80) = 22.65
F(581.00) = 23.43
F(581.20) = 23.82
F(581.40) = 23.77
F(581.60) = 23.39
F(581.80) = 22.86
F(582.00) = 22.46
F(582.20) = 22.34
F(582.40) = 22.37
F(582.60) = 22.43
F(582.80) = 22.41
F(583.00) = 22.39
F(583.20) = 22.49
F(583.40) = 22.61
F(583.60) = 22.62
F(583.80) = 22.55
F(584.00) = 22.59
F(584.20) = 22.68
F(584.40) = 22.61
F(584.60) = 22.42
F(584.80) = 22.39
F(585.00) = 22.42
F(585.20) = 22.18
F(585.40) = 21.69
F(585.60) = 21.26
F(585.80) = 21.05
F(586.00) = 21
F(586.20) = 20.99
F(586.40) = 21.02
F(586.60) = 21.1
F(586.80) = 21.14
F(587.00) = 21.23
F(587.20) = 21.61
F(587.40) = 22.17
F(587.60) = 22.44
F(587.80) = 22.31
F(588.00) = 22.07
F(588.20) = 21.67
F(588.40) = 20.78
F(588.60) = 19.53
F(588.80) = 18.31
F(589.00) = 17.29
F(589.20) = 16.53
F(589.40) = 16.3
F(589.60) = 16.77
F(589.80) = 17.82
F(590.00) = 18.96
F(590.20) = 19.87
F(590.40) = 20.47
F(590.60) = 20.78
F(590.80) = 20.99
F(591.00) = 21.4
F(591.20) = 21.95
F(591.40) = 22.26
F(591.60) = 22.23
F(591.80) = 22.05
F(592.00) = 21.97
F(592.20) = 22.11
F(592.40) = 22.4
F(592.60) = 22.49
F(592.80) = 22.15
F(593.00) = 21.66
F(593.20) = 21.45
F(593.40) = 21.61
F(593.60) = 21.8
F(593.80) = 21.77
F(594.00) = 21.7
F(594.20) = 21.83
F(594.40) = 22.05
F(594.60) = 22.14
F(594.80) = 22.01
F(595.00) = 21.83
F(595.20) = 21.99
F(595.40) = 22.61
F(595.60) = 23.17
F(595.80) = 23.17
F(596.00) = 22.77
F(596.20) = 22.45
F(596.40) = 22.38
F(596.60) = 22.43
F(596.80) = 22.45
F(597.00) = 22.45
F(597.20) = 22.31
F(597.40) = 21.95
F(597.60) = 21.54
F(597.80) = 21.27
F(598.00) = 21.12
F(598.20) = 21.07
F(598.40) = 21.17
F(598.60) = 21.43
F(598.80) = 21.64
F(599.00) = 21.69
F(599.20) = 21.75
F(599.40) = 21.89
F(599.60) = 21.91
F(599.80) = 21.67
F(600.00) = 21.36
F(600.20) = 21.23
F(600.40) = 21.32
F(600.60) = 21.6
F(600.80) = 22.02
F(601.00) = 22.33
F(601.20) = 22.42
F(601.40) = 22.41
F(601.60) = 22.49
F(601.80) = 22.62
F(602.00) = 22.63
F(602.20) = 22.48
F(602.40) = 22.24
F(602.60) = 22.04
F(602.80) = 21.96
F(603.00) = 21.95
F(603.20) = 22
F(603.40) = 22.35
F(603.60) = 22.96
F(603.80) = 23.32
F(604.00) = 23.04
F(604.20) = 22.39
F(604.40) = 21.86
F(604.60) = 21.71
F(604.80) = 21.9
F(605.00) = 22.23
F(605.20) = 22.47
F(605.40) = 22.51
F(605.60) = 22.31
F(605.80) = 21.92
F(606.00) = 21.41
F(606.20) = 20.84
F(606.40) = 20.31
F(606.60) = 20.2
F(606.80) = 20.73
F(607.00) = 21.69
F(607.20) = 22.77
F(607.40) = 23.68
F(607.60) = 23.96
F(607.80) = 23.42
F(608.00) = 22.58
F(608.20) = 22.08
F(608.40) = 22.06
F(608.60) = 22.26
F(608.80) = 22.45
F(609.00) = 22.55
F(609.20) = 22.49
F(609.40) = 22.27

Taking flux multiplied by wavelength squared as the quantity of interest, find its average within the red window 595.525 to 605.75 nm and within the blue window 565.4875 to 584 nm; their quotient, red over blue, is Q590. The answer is 1.1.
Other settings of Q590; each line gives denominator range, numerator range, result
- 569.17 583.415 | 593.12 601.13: 1.05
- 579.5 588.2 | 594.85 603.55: 1.04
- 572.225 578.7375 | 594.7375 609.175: 1.08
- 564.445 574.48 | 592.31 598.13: 1.07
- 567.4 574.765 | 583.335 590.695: 0.97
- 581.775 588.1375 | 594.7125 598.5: 1.04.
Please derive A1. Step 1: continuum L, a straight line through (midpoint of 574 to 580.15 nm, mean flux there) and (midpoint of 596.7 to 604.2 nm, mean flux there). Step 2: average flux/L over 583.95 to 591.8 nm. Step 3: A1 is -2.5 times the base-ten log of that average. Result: 0.063 mag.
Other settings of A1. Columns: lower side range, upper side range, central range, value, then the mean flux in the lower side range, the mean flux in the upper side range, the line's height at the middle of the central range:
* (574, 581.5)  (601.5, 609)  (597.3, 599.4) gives 0.037 mag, 22.3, 22.2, 22.2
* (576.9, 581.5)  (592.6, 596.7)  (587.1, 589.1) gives 0.067 mag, 22.1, 22.2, 22.1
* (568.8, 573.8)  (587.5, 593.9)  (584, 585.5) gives -0.052 mag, 22.7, 20.7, 21.3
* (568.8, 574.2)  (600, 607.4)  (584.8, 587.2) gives 0.049 mag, 22.7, 22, 22.4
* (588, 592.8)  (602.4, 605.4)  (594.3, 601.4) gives -0.029 mag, 20.3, 22.3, 21.4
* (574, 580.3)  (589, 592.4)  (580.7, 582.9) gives -0.071 mag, 22.1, 20.1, 21.4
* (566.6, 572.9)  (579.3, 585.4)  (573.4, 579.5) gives 0.017 mag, 22.5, 22.6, 22.5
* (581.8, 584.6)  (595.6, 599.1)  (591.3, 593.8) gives 0.008 mag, 22.5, 22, 22.2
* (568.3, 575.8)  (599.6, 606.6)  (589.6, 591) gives 0.132 mag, 22.6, 22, 22.3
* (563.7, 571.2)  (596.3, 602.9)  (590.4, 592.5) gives 0.012 mag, 22.2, 21.9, 22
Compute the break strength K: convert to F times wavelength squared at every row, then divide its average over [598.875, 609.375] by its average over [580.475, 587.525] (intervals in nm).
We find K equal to 1.1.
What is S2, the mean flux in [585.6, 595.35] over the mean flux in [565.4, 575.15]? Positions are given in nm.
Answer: 0.93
